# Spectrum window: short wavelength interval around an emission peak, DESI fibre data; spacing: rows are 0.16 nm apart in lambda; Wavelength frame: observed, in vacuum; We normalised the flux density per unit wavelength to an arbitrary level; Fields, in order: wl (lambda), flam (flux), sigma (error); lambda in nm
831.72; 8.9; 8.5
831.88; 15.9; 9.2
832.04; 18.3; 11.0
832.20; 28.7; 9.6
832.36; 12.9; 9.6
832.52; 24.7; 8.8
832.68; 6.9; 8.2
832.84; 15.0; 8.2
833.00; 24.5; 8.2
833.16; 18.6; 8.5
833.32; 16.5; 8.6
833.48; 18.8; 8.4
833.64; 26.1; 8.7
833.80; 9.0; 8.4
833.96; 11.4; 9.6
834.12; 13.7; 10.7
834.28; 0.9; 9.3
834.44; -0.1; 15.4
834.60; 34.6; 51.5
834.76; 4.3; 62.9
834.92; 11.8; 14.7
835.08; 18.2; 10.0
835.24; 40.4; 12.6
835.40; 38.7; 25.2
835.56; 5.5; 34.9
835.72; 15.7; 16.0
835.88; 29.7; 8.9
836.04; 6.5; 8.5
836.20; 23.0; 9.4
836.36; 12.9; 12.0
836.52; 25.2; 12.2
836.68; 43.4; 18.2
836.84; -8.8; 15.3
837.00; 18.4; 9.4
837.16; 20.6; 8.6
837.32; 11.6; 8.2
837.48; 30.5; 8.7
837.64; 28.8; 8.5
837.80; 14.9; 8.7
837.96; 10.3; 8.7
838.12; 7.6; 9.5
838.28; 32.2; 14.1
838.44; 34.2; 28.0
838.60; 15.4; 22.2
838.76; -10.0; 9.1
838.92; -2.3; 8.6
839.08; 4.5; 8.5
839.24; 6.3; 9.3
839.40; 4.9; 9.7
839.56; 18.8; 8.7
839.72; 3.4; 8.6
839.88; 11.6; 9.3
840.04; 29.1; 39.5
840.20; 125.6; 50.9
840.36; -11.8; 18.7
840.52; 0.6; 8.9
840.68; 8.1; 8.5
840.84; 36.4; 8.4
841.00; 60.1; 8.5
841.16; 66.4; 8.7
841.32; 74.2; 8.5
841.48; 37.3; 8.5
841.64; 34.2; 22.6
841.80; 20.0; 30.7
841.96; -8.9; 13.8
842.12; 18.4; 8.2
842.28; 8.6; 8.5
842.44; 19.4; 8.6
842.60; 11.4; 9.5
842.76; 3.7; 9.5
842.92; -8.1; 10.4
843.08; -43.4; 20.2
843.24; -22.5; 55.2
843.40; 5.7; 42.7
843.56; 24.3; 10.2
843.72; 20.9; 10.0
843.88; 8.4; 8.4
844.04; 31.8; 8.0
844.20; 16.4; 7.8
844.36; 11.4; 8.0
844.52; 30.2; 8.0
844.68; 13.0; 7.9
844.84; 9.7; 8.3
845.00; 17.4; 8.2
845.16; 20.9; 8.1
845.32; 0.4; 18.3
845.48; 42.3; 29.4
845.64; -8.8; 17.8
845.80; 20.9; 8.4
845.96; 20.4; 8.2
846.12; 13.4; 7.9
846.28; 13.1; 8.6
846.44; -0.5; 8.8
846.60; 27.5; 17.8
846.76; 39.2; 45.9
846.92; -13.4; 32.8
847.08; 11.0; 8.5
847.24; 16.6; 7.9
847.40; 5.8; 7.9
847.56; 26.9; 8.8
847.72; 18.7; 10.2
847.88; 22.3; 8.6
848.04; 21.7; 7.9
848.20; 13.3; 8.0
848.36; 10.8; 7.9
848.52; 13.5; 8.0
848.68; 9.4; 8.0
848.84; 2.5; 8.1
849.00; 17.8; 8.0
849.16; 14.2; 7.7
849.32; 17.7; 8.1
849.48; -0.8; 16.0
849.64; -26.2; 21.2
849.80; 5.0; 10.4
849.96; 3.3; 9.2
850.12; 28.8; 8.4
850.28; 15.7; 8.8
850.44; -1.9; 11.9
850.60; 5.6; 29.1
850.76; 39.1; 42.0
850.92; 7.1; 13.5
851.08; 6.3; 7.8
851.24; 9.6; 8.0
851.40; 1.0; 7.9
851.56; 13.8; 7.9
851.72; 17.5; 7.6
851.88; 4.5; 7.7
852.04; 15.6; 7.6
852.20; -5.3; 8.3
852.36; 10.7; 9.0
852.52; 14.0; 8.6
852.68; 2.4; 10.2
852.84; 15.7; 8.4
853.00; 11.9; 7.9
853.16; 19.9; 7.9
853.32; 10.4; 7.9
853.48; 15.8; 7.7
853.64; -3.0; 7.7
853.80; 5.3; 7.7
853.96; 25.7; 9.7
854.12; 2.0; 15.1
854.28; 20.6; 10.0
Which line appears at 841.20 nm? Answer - H-beta 4861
